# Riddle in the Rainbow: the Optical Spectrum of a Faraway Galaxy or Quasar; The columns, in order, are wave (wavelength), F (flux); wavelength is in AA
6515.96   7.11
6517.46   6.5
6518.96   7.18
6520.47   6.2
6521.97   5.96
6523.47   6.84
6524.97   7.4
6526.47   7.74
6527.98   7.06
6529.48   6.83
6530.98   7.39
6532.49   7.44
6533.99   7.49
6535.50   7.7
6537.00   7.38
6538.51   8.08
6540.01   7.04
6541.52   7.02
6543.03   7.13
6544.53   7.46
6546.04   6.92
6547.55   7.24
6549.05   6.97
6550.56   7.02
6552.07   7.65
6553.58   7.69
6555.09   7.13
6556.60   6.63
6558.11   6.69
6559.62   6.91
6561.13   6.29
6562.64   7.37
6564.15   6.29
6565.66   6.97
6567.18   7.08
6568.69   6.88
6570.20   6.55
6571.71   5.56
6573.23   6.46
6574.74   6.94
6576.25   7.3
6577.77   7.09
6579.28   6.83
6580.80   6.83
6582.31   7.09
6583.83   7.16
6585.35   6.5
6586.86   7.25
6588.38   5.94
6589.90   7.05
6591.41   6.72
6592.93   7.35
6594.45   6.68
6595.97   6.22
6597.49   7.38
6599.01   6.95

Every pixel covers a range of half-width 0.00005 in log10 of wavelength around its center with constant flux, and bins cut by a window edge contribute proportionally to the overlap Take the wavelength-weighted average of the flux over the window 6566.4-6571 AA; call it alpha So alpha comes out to 6.82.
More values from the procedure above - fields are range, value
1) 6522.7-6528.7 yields 7.26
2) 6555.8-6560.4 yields 6.74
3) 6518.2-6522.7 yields 6.44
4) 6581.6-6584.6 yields 7.1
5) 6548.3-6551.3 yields 7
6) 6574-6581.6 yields 7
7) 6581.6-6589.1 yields 6.79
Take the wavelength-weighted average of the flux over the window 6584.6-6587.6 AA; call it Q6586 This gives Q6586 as 6.89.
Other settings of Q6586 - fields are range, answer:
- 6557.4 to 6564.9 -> 6.71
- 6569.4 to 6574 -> 6.2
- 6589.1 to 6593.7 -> 7.03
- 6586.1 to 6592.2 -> 6.75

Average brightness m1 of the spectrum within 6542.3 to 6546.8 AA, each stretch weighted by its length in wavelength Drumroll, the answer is 7.17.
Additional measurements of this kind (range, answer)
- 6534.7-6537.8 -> 7.53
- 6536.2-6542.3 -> 7.38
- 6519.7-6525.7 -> 6.59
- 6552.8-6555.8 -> 7.41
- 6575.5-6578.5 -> 7.18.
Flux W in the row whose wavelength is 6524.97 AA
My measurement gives 7.4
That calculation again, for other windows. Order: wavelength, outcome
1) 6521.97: 5.96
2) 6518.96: 7.18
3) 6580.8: 6.83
